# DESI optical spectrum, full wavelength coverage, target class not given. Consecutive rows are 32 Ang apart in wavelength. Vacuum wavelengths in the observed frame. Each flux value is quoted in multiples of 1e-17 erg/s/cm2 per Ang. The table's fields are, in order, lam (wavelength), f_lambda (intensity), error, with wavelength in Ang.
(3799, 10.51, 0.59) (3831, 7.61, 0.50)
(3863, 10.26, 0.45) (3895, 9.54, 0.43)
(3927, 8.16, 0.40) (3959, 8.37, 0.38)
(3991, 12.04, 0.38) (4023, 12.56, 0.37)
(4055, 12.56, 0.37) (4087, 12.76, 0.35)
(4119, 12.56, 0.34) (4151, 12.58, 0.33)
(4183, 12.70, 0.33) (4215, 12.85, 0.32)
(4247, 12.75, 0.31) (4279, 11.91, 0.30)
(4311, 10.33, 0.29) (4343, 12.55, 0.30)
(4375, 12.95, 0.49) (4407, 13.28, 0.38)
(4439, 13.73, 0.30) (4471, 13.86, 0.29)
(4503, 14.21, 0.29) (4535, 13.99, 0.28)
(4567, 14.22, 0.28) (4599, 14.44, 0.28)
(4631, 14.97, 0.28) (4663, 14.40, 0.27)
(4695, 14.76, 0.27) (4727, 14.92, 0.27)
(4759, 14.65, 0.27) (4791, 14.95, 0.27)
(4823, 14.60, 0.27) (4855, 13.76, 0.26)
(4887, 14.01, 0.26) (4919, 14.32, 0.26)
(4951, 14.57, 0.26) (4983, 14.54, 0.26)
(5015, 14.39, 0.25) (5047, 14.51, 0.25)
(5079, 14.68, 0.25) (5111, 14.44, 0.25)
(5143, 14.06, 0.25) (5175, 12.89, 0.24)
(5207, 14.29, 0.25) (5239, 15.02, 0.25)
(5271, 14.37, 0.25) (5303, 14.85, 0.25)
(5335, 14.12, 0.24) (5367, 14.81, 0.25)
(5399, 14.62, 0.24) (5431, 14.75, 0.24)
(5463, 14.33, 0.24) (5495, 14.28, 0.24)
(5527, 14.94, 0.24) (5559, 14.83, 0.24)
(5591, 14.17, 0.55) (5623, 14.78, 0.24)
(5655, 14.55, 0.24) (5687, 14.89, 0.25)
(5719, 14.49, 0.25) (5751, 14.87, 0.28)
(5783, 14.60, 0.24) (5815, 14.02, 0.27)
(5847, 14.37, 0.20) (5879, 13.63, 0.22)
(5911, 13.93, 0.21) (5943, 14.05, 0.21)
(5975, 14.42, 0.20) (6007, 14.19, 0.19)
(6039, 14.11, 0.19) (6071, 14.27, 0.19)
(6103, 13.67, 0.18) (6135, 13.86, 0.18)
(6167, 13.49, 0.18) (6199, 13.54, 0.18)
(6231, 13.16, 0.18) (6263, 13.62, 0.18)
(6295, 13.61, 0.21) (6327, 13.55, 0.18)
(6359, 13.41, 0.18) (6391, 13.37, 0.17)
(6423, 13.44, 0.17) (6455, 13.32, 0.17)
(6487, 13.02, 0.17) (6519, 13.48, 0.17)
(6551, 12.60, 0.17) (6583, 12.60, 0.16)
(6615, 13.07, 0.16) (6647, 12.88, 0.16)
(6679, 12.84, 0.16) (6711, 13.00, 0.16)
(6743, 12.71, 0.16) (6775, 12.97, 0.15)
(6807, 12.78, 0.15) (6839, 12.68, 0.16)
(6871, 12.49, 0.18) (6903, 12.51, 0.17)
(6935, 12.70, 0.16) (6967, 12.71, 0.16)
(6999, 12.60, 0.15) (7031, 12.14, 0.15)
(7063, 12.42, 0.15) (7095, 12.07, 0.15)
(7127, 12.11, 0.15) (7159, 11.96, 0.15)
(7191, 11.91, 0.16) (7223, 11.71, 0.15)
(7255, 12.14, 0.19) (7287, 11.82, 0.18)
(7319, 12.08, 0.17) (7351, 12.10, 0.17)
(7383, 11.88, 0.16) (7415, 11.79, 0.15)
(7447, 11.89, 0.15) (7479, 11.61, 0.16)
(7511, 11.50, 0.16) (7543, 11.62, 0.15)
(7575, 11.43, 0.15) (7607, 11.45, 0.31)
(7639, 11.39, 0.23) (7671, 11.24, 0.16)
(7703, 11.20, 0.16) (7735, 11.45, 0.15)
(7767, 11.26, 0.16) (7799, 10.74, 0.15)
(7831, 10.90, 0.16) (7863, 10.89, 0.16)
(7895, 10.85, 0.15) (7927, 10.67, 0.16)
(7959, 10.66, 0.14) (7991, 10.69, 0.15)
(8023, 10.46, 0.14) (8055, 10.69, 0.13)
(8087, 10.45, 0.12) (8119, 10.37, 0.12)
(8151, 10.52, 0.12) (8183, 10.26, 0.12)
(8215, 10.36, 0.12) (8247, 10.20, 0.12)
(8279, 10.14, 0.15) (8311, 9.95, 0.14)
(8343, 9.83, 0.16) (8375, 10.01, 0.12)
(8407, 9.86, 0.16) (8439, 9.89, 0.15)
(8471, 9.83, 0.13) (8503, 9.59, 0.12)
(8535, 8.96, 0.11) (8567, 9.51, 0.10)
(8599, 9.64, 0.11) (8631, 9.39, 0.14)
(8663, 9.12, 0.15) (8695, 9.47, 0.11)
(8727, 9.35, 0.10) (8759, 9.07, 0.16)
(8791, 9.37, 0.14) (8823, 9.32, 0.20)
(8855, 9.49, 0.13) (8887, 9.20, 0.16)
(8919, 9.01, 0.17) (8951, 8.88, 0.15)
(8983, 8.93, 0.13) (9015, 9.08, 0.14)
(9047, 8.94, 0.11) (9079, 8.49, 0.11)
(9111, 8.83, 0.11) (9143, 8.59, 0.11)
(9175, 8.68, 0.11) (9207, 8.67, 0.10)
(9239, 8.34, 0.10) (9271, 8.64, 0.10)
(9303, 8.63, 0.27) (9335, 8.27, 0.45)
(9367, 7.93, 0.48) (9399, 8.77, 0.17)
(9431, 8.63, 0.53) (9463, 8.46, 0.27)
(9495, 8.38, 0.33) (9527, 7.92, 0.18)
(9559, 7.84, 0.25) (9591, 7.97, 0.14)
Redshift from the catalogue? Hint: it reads 0.000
